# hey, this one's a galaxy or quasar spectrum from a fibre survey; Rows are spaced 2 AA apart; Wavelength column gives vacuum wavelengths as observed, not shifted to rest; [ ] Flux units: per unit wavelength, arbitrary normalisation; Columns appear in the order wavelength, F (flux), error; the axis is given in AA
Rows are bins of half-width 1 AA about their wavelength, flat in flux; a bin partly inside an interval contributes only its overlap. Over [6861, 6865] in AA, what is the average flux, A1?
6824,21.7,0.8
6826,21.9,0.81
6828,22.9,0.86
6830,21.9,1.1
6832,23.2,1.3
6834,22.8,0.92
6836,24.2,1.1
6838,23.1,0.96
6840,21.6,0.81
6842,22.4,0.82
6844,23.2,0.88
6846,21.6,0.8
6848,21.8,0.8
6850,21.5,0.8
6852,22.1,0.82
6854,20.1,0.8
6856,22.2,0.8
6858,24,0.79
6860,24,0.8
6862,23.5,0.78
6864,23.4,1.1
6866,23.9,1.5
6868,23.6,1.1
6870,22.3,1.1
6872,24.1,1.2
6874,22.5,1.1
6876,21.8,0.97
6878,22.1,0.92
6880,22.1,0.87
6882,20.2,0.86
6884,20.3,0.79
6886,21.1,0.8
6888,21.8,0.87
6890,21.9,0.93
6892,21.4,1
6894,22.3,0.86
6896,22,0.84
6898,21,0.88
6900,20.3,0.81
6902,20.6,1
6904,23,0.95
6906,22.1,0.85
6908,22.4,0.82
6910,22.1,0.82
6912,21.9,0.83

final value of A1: 23.4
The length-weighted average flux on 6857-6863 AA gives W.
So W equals 23.8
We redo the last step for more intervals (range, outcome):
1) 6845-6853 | 21.8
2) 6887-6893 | 21.7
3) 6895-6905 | 21.4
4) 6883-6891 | 21.3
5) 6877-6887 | 21.2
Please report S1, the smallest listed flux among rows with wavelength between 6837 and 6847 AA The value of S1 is 21.6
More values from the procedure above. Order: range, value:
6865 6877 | 21.8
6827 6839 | 21.9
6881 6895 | 20.2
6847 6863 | 20.1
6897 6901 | 20.3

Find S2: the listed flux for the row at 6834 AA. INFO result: 22.8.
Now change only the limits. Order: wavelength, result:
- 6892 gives 21.4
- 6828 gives 22.9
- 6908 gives 22.4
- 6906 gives 22.1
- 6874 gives 22.5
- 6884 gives 20.3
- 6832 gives 23.2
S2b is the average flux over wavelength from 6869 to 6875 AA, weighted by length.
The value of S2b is 23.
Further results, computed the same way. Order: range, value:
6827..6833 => 22.7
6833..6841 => 22.9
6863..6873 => 23.5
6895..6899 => 21.5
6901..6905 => 21.8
